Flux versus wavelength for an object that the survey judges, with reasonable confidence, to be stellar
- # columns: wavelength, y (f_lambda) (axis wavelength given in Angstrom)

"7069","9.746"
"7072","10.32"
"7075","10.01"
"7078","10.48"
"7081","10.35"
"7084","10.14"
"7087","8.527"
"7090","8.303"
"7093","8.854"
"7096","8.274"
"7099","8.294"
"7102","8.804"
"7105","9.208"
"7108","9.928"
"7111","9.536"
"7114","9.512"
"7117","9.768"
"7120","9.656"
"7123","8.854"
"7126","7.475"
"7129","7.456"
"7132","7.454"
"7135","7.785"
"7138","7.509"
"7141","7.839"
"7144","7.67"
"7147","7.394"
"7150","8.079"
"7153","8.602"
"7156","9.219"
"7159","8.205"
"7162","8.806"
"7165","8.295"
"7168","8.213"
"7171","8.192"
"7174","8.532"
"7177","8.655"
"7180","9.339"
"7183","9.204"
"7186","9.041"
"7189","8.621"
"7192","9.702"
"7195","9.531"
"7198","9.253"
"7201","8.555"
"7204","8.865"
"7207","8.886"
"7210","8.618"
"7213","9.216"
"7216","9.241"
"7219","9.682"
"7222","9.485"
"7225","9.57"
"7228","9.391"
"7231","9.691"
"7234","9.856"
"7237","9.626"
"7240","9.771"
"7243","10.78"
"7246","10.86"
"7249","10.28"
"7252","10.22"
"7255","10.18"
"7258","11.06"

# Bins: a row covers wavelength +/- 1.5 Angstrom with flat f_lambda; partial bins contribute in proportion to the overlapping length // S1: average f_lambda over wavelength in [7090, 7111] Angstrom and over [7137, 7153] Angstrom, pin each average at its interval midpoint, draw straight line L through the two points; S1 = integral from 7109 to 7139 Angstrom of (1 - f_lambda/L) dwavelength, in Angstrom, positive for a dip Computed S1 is -0.8 Angstrom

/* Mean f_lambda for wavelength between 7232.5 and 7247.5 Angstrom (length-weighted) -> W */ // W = 10.2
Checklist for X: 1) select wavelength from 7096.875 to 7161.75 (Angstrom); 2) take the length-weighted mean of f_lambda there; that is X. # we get 8.49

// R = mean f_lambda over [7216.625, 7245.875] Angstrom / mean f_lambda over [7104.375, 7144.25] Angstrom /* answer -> 1.14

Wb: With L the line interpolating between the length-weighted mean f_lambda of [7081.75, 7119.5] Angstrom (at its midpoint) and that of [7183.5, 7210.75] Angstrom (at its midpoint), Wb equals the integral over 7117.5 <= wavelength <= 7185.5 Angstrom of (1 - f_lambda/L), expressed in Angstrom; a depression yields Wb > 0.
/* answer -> 5.6 Angstrom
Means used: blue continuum 9.14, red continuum 9.03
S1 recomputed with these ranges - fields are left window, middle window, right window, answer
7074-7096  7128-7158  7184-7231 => 4.5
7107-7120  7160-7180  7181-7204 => 1.6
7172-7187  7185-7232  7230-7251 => 1.4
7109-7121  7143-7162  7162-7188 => 1.6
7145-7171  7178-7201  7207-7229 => -0.9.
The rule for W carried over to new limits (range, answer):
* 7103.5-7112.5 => 9.56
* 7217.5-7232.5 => 9.56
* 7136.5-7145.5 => 7.67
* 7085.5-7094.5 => 8.56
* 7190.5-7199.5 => 9.5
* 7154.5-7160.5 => 8.71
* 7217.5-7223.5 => 9.58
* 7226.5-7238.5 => 9.64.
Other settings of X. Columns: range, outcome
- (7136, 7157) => 8.01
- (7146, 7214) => 8.75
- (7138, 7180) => 8.29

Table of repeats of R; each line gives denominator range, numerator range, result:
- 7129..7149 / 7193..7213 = 1.18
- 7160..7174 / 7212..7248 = 1.17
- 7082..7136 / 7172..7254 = 1.07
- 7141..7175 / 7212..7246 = 1.18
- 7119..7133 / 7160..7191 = 1.07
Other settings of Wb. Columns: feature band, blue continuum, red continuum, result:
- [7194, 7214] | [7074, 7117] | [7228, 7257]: 1.9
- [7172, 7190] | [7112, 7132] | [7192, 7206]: 0.3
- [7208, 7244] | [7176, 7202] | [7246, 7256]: 1.1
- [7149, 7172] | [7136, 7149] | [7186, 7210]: -1.1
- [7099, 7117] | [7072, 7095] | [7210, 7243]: 0.4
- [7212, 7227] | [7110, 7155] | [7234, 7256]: 0.5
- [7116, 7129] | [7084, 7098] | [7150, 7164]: -0.1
